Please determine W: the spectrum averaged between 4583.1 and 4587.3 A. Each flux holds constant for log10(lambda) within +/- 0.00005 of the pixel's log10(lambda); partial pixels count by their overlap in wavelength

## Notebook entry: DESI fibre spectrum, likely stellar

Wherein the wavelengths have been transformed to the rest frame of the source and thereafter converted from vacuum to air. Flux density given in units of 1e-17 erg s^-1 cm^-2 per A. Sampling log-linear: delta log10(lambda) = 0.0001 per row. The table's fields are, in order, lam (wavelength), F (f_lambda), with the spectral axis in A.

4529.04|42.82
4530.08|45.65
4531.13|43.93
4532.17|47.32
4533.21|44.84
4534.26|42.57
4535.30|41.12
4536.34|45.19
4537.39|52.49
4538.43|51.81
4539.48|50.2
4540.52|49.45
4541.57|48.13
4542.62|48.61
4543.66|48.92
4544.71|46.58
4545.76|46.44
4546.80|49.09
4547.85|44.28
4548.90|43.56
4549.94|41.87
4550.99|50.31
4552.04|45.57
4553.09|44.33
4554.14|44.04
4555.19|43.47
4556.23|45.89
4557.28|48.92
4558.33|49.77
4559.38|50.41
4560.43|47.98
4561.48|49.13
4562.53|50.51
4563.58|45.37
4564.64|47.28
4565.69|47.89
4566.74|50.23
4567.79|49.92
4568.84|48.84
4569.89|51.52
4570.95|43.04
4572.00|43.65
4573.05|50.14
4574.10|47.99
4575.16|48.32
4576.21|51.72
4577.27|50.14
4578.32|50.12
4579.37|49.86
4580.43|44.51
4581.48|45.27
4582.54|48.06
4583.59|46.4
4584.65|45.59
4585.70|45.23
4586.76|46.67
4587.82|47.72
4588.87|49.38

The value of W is 45.9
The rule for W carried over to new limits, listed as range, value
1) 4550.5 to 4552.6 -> 47.8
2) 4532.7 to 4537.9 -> 45.2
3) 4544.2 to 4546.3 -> 46.6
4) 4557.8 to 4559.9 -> 50.1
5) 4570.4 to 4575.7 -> 46.6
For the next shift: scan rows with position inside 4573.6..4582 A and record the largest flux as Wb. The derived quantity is 51.72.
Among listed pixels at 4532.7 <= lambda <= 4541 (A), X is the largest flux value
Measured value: 52.49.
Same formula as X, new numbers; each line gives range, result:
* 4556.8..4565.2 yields 50.51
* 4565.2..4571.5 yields 51.52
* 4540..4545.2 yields 49.45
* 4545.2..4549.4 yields 49.09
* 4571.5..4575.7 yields 50.14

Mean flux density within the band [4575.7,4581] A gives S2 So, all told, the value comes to 49.2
